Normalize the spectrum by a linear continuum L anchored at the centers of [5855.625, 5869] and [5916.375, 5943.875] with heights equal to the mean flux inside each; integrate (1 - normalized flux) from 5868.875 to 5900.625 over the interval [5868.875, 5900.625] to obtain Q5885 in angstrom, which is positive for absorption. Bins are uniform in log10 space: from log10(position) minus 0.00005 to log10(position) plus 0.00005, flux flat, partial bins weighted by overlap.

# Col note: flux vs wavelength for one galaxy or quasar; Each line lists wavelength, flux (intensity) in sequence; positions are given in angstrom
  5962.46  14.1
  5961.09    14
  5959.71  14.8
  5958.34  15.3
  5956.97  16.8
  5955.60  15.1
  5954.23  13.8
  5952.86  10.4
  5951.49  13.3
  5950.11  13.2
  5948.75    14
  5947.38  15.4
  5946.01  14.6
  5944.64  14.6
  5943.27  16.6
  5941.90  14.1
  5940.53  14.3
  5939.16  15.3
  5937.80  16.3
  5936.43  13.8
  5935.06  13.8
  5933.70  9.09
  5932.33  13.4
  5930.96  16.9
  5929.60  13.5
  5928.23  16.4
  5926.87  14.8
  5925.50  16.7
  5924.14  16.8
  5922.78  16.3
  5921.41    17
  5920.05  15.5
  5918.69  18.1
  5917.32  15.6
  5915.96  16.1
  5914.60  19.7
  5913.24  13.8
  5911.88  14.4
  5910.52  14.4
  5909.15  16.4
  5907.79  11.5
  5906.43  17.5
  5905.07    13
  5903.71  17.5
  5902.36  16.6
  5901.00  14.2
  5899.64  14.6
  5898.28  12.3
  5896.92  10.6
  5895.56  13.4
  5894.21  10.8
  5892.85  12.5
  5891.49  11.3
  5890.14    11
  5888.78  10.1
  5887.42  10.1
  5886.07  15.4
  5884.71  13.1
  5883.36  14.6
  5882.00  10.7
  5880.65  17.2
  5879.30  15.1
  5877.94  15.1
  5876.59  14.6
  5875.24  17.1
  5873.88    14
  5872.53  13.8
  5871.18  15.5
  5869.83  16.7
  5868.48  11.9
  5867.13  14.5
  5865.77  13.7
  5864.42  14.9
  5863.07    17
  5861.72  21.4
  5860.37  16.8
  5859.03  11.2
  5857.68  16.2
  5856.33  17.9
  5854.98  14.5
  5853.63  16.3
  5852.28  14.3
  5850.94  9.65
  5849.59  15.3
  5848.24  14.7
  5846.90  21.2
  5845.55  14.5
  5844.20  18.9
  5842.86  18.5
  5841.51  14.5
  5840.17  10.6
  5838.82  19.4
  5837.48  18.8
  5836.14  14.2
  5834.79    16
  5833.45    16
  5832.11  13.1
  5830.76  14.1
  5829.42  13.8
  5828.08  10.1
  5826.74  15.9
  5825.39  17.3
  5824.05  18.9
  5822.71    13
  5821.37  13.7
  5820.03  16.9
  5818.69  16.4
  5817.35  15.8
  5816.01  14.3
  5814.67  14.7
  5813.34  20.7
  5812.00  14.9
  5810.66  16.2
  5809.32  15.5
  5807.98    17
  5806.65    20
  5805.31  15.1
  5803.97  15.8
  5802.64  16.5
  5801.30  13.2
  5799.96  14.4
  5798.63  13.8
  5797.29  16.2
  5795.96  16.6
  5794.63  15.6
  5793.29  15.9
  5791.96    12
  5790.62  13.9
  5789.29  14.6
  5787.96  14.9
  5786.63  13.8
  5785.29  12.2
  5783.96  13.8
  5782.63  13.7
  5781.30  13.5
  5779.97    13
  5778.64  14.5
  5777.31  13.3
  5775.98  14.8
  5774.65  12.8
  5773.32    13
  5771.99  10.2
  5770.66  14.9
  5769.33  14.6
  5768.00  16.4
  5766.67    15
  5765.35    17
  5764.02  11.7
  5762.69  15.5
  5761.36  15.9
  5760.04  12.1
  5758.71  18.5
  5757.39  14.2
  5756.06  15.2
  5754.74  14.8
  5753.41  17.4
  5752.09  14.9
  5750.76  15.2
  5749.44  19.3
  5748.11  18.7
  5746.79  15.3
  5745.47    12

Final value 4.1 angstrom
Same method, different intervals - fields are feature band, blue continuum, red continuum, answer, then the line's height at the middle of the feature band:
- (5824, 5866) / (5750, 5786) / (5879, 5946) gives -3.44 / 14.4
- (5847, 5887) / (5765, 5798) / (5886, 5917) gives -3.11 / 13.9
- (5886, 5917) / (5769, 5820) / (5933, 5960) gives 1.32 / 14.4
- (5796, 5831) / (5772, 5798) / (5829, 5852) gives -1.95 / 14.8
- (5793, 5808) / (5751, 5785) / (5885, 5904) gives -1.92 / 14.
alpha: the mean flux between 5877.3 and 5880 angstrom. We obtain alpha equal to 15.1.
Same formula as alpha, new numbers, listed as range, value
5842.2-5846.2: 17.3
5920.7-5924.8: 16.7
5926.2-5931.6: 15.4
